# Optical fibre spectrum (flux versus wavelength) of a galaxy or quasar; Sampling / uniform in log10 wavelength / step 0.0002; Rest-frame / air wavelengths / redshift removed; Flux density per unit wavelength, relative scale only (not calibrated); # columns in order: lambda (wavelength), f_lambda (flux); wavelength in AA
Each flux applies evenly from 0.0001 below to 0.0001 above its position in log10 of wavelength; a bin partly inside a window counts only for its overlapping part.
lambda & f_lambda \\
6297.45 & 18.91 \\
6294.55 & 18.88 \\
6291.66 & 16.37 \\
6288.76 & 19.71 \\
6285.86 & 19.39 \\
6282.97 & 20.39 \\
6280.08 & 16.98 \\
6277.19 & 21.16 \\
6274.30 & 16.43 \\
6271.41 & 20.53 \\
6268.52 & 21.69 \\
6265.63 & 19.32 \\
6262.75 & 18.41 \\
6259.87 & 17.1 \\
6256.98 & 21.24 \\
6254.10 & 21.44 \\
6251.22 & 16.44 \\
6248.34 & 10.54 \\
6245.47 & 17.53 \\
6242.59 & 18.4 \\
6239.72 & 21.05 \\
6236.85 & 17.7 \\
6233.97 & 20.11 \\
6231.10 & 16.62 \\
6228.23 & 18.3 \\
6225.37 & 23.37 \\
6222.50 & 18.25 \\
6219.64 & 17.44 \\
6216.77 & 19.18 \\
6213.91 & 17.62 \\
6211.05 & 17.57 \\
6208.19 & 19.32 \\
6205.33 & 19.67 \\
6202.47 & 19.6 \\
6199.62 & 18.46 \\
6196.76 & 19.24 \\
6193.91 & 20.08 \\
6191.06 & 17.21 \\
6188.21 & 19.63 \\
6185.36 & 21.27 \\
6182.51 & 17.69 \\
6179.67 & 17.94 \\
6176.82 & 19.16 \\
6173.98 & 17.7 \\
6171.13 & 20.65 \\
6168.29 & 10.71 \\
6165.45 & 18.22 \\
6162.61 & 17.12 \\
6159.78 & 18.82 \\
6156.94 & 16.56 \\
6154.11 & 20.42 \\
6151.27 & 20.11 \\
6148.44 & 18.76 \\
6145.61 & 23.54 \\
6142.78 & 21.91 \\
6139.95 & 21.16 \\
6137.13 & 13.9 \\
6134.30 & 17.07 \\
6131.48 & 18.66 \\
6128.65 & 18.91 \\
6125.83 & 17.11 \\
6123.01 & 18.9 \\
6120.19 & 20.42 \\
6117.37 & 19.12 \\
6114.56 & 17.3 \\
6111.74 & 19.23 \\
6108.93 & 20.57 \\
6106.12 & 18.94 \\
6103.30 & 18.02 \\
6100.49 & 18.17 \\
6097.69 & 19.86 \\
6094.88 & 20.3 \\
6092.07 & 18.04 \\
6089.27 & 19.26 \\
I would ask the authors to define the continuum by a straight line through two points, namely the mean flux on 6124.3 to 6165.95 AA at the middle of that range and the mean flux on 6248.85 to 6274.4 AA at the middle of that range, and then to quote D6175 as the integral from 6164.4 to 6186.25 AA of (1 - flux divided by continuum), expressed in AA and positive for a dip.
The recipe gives 1.2 AA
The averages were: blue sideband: 18.8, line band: 17.8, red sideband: 19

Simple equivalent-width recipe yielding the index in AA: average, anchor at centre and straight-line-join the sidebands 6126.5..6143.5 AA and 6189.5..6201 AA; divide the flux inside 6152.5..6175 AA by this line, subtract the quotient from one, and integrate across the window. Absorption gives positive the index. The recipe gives 1.2 AA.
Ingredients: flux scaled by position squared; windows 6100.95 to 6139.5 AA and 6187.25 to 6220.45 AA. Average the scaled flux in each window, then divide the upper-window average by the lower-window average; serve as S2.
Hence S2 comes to 1.0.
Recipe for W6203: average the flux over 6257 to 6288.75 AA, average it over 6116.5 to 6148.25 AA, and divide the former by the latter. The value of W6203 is 1.0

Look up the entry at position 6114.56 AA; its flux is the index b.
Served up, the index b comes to 17.3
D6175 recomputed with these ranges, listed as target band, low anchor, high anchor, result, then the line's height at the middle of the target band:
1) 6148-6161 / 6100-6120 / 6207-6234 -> -0.09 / 18.8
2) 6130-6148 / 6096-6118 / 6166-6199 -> -0.67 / 18.7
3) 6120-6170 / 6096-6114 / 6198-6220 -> 1.29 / 18.9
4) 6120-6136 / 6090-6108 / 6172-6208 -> 0.58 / 19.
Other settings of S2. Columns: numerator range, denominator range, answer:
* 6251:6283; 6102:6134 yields 1.08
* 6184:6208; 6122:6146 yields 1.05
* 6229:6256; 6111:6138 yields 1.02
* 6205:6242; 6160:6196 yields 1.06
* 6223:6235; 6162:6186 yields 1.12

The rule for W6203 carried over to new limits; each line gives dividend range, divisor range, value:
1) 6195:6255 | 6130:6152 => 0.95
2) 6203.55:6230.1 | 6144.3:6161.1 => 0.96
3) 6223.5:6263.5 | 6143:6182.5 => 1.00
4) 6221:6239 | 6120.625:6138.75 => 1.09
